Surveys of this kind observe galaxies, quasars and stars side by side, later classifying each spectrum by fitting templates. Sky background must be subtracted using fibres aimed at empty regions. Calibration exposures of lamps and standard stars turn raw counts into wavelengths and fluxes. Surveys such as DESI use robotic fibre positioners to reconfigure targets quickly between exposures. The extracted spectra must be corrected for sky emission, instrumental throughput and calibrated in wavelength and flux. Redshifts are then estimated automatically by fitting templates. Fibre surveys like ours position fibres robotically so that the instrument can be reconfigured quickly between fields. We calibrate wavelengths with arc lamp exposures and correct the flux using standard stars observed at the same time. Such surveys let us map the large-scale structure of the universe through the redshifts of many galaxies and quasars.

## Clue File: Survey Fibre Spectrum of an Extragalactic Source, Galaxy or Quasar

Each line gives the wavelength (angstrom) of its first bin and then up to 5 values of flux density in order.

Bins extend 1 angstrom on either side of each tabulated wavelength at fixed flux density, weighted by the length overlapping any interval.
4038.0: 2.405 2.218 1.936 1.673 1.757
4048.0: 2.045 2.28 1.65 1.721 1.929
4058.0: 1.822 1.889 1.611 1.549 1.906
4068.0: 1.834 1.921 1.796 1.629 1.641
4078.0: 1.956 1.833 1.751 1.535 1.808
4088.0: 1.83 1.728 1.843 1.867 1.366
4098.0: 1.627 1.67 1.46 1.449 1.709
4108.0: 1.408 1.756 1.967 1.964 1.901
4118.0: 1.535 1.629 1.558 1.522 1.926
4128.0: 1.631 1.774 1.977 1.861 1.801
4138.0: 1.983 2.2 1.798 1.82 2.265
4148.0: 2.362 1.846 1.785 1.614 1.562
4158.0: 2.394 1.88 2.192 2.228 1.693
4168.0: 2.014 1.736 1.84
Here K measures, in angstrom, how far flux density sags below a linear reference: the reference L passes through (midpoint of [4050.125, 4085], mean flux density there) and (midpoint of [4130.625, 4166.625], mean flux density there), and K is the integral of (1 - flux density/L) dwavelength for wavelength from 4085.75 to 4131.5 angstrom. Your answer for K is 4.3 angstrom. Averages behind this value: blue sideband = 1.78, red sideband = 1.96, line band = 1.69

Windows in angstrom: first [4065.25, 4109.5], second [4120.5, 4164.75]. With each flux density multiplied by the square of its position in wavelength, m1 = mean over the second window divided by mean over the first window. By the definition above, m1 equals 1.1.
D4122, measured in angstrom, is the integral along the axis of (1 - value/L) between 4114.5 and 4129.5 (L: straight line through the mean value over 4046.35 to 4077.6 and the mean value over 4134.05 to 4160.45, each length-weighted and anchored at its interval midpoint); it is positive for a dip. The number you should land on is 1.75 angstrom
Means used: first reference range 1.82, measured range 1.68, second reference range 1.95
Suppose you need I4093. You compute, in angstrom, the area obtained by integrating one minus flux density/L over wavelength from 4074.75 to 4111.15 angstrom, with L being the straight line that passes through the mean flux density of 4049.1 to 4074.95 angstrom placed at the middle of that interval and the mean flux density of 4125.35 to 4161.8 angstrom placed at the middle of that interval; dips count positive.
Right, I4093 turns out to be 3.3 angstrom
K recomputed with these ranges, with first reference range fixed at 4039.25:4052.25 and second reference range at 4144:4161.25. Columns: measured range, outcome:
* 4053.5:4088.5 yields 3.1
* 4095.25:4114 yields 3.2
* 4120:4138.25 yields 1.8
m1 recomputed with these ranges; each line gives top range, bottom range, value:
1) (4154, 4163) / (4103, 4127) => 1.18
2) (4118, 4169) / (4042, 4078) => 1.09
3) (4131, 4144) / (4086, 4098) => 1.14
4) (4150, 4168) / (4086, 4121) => 1.17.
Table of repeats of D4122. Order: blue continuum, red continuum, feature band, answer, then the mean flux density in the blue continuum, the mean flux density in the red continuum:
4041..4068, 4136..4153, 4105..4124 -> 2.3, 1.83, 2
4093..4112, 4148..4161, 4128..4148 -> -1.6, 1.61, 1.89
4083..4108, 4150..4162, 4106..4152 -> -1.6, 1.65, 1.88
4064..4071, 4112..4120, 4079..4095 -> 0.4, 1.84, 1.8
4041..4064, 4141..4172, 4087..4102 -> 1.5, 1.83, 1.94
